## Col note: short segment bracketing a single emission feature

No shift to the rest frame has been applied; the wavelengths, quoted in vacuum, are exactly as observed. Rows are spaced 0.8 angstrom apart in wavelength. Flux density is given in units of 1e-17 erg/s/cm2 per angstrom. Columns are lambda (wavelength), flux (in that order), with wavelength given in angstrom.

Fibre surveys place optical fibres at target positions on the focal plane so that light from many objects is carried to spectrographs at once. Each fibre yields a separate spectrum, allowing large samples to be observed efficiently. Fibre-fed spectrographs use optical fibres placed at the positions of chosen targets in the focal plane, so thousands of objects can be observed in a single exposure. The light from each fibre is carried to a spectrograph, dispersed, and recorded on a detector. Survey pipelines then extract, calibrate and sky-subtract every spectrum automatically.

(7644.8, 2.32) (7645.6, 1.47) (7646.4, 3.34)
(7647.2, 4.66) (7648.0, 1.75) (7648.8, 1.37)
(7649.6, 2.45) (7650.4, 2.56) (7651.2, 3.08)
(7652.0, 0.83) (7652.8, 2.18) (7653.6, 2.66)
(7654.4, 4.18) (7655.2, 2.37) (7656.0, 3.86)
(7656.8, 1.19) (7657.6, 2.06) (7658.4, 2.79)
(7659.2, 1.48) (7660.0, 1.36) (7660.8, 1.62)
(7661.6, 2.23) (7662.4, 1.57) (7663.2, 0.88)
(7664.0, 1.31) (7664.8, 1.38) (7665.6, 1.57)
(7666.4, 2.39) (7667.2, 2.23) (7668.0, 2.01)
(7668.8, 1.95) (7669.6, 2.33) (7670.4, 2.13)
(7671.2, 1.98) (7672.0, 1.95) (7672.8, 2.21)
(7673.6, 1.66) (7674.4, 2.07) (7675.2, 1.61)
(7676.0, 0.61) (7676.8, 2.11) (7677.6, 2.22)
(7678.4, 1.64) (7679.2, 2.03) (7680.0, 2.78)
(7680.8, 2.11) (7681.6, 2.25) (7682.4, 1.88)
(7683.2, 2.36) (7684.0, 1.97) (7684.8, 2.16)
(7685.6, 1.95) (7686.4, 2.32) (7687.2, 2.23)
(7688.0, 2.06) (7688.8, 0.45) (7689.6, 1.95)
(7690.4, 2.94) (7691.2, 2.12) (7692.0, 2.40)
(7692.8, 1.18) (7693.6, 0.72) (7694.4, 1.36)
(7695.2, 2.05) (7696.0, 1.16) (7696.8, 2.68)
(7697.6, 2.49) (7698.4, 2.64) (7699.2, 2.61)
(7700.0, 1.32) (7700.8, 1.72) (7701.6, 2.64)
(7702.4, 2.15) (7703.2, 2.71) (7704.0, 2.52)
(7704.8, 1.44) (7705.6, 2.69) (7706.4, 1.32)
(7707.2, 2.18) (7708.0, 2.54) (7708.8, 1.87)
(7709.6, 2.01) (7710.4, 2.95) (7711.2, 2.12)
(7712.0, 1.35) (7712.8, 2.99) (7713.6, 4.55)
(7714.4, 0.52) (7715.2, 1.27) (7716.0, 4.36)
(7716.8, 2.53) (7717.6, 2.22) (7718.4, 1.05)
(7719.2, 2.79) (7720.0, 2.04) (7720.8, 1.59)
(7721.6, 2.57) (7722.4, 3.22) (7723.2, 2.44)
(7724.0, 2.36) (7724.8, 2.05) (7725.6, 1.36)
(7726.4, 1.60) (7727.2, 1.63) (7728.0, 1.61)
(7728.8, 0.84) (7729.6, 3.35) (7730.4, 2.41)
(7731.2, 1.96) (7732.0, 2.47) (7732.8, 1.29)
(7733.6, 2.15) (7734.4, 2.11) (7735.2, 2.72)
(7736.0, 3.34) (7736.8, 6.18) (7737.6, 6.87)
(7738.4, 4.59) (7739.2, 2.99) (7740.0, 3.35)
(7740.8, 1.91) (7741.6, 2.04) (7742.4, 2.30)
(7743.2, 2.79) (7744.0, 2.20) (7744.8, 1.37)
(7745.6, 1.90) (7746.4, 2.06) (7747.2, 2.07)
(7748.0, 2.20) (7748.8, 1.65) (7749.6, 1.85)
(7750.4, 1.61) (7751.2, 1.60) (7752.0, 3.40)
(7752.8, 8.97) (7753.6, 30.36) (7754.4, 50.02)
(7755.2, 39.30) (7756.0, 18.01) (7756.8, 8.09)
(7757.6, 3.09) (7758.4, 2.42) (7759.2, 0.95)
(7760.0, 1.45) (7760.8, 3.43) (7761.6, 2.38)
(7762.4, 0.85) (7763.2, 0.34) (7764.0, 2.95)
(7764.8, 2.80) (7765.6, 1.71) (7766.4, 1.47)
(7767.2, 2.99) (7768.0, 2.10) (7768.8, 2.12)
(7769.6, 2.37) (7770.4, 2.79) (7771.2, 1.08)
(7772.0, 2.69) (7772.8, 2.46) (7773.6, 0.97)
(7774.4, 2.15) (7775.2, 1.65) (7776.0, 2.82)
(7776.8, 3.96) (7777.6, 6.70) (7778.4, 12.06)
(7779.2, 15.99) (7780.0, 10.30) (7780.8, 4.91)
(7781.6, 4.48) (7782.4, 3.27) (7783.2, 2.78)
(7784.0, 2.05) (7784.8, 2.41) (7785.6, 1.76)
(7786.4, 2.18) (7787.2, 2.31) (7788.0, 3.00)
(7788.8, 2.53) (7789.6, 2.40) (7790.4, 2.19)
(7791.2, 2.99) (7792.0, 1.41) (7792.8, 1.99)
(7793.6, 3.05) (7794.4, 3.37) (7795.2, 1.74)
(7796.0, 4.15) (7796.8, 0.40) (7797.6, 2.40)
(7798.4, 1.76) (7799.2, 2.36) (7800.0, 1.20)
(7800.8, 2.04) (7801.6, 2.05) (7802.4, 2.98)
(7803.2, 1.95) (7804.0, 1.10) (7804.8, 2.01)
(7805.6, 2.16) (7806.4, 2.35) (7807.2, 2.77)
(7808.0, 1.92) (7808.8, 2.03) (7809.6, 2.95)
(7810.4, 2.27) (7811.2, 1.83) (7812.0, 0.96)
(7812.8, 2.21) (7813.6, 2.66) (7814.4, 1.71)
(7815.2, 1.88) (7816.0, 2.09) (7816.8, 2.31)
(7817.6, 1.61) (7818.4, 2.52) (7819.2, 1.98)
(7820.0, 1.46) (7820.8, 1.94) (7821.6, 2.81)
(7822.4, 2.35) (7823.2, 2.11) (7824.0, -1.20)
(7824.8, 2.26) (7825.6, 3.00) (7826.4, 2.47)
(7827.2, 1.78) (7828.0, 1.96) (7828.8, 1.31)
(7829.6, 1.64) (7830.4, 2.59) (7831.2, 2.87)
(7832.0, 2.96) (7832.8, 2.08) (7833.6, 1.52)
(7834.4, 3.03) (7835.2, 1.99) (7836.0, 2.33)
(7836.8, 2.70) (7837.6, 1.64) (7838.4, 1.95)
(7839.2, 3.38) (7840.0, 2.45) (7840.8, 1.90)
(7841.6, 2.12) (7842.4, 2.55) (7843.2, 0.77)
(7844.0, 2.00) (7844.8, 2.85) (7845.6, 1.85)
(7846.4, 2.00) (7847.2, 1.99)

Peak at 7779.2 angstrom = [N II]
